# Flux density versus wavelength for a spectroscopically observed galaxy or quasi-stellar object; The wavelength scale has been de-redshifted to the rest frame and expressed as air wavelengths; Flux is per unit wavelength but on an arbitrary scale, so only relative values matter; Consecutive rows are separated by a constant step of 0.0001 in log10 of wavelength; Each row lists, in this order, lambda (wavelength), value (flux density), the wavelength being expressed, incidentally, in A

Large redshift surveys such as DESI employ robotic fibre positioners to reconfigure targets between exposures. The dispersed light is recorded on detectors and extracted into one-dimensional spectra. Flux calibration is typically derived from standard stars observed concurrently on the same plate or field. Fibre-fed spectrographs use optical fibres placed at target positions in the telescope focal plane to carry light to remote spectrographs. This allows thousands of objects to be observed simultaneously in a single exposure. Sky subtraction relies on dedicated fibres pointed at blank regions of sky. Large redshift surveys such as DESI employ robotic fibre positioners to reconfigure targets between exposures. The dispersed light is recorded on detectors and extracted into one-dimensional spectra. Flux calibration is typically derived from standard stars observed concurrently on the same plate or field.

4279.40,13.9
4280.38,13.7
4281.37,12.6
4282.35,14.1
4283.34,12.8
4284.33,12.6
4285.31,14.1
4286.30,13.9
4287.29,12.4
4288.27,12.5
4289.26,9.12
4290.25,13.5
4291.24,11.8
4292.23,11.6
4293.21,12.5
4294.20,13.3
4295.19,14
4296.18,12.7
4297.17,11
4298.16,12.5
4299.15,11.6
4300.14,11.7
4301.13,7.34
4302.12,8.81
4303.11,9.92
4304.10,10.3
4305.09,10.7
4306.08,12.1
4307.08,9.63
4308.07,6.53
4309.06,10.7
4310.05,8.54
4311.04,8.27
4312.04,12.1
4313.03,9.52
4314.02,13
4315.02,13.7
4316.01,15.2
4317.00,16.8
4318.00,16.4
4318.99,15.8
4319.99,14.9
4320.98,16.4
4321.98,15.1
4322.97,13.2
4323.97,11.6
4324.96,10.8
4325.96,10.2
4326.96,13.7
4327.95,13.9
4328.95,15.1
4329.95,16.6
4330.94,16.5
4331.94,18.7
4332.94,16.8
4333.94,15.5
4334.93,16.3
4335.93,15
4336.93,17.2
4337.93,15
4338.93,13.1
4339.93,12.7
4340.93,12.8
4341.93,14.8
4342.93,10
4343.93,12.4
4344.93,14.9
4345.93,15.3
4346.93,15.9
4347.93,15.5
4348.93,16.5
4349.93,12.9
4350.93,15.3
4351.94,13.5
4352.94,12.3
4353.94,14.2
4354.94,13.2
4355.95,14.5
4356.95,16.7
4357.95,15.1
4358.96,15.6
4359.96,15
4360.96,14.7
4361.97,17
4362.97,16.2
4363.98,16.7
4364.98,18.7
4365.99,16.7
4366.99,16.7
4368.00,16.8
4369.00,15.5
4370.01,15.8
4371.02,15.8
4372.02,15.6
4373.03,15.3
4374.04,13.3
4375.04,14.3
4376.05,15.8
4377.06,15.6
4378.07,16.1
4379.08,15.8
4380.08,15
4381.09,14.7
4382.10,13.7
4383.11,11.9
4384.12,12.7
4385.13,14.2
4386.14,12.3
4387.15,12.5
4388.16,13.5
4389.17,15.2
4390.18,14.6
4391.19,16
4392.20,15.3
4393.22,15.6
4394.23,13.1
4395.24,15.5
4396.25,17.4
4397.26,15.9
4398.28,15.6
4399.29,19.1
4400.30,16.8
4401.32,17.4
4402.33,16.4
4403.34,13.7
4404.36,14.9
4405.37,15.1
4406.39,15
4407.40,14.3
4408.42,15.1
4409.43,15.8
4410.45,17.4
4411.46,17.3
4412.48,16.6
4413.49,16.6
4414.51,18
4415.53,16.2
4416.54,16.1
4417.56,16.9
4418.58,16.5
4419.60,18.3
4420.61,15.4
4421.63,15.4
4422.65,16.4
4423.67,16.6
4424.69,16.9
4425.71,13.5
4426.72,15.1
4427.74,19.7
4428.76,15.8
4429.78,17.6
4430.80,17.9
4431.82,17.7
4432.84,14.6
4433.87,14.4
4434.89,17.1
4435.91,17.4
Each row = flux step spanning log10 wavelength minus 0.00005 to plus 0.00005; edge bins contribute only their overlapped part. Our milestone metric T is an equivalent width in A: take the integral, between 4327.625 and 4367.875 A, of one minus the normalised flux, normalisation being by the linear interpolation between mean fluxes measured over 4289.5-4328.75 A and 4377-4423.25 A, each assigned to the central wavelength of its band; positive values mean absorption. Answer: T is -4.8 A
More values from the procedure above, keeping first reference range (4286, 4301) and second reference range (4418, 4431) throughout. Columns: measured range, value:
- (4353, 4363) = -0.5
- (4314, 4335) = -2.7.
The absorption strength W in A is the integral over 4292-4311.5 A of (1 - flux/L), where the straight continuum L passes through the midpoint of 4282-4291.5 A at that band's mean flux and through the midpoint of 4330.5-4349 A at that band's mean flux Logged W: 3.8 A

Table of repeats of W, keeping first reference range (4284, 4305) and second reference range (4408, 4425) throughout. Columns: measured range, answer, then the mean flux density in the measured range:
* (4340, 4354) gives -0.16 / 14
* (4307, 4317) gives 1.12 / 11.1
